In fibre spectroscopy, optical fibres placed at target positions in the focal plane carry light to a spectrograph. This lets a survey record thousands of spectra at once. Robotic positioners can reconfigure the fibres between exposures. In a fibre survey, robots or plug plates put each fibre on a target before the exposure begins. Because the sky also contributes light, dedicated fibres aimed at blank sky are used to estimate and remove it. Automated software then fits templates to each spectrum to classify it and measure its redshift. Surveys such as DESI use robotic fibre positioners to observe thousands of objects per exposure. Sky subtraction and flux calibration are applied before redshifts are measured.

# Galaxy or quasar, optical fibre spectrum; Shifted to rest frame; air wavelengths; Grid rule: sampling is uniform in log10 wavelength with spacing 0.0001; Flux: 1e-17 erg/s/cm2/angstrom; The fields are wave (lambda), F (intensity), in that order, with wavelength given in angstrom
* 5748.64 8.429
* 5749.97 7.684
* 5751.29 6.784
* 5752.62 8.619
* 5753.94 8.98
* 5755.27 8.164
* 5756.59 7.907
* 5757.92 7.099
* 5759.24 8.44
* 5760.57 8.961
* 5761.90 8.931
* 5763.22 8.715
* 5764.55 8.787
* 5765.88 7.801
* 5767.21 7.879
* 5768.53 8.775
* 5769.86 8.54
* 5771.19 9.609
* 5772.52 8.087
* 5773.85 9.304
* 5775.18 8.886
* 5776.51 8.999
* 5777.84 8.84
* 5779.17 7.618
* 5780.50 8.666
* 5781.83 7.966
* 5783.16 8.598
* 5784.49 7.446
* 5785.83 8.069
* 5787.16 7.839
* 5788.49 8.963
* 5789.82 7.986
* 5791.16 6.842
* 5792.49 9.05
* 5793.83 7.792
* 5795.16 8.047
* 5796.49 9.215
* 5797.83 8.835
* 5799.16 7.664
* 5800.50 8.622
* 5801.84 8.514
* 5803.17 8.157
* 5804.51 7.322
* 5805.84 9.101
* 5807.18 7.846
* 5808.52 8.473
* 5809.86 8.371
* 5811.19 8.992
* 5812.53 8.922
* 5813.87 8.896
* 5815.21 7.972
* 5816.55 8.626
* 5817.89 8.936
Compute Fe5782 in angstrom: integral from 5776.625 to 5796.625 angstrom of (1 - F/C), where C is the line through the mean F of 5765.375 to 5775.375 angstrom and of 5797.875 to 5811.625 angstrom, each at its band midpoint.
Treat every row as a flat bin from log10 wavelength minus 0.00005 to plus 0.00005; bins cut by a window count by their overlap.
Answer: 0.7 angstrom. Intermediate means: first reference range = 8.61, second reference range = 8.32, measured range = 8.19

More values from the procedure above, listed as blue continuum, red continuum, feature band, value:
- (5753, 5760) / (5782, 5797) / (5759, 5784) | -1.4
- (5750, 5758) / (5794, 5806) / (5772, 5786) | -0.4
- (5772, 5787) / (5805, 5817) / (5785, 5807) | 0.6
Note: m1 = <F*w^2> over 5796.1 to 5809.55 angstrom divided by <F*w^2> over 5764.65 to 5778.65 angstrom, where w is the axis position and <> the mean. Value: 0.97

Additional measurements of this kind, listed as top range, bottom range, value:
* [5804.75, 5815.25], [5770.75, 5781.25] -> 0.99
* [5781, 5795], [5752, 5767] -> 0.97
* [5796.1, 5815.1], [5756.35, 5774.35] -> 1.01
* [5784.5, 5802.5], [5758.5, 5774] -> 0.96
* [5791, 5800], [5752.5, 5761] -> 1.02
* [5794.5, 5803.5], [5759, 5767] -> 1.00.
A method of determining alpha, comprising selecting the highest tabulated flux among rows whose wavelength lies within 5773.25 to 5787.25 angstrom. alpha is 9.304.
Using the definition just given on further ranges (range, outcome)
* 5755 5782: 9.609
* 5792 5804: 9.215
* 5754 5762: 8.961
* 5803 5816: 9.101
